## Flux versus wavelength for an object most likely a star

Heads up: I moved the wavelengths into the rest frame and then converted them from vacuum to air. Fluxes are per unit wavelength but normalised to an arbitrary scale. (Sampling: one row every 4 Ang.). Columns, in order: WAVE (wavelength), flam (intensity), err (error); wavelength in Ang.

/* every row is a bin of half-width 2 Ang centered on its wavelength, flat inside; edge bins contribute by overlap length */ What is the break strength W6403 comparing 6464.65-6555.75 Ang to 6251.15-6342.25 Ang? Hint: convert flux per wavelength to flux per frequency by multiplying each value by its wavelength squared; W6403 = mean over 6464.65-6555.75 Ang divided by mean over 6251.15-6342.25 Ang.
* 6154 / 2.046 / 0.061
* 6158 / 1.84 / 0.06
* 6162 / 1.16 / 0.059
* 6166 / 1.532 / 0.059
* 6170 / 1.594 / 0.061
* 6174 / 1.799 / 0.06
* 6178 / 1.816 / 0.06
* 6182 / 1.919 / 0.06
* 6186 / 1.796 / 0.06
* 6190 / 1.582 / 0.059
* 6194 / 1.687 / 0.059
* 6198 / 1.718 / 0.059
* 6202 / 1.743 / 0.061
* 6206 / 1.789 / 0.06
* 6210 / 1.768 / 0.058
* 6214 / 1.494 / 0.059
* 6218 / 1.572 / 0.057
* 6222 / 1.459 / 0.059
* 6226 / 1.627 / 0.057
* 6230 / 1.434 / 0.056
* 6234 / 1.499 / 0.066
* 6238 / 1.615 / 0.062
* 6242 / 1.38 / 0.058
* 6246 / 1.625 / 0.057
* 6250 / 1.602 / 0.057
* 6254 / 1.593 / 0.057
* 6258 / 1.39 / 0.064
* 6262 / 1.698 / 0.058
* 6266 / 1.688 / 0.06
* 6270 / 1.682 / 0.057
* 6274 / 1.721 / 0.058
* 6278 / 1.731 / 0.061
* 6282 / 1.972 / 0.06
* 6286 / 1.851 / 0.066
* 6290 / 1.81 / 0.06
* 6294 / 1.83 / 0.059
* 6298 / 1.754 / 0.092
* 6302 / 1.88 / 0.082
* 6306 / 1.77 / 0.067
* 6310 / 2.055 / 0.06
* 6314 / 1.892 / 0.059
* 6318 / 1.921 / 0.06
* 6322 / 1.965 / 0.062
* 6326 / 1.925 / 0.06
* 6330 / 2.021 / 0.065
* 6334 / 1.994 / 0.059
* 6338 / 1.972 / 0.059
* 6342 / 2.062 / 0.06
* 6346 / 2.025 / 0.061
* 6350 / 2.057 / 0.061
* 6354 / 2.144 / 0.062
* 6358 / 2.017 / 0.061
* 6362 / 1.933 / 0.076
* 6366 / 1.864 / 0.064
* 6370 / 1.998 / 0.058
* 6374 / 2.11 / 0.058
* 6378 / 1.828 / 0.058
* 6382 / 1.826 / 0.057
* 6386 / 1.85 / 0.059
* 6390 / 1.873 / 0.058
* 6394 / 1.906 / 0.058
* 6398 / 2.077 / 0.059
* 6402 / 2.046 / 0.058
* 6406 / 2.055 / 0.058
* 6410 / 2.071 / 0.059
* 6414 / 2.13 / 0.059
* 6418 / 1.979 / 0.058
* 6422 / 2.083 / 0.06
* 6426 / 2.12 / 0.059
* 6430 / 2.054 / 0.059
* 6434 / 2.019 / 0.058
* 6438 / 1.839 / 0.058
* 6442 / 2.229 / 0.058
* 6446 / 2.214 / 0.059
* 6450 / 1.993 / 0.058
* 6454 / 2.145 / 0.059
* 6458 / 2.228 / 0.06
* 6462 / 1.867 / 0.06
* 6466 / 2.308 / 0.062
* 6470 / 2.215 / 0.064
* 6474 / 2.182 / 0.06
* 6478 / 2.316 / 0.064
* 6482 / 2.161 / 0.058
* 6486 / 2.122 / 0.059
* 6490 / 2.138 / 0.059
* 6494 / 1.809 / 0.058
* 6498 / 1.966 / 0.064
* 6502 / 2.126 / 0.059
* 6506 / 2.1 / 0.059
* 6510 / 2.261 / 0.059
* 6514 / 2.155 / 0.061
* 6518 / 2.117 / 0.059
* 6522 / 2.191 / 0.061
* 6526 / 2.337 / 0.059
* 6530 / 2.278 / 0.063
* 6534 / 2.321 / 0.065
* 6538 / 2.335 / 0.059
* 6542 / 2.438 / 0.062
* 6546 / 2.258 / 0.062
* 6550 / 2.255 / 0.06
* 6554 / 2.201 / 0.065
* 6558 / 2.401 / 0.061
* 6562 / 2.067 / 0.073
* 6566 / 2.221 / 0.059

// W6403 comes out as 1.3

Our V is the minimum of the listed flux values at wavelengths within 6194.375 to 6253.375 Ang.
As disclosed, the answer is 1.38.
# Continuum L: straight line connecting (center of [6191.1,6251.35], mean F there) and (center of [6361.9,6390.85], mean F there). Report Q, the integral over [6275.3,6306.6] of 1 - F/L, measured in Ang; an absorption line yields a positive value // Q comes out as -1.5 Ang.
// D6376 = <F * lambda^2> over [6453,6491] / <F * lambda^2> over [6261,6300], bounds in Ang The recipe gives 1.30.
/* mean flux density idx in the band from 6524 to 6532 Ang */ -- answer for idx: 2.31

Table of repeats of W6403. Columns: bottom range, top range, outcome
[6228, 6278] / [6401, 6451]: 1.38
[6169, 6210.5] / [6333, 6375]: 1.21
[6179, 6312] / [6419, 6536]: 1.36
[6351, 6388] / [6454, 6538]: 1.15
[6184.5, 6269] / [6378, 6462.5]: 1.34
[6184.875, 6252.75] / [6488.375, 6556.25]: 1.50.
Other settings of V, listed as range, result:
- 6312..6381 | 1.828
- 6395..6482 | 1.839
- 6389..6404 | 1.873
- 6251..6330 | 1.39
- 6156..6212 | 1.16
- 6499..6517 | 2.1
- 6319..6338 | 1.925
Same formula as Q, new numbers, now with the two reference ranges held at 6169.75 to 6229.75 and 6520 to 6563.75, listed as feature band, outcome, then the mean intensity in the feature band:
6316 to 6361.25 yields -1.9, 2.01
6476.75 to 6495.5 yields 0.6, 2.11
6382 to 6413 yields 0.8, 1.98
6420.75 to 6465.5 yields 0.6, 2.08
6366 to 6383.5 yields 0.5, 1.94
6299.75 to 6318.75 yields -0.2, 1.9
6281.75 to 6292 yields -0.1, 1.86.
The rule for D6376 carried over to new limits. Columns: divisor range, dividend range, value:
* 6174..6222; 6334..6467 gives 1.26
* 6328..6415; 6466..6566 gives 1.16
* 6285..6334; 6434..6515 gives 1.18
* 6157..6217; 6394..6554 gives 1.40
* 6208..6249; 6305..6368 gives 1.32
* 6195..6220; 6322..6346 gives 1.24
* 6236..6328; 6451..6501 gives 1.28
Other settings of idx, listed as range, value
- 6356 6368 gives 1.94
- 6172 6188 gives 1.83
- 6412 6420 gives 2.05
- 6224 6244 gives 1.51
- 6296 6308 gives 1.8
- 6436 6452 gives 2.07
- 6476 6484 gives 2.24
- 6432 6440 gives 1.93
